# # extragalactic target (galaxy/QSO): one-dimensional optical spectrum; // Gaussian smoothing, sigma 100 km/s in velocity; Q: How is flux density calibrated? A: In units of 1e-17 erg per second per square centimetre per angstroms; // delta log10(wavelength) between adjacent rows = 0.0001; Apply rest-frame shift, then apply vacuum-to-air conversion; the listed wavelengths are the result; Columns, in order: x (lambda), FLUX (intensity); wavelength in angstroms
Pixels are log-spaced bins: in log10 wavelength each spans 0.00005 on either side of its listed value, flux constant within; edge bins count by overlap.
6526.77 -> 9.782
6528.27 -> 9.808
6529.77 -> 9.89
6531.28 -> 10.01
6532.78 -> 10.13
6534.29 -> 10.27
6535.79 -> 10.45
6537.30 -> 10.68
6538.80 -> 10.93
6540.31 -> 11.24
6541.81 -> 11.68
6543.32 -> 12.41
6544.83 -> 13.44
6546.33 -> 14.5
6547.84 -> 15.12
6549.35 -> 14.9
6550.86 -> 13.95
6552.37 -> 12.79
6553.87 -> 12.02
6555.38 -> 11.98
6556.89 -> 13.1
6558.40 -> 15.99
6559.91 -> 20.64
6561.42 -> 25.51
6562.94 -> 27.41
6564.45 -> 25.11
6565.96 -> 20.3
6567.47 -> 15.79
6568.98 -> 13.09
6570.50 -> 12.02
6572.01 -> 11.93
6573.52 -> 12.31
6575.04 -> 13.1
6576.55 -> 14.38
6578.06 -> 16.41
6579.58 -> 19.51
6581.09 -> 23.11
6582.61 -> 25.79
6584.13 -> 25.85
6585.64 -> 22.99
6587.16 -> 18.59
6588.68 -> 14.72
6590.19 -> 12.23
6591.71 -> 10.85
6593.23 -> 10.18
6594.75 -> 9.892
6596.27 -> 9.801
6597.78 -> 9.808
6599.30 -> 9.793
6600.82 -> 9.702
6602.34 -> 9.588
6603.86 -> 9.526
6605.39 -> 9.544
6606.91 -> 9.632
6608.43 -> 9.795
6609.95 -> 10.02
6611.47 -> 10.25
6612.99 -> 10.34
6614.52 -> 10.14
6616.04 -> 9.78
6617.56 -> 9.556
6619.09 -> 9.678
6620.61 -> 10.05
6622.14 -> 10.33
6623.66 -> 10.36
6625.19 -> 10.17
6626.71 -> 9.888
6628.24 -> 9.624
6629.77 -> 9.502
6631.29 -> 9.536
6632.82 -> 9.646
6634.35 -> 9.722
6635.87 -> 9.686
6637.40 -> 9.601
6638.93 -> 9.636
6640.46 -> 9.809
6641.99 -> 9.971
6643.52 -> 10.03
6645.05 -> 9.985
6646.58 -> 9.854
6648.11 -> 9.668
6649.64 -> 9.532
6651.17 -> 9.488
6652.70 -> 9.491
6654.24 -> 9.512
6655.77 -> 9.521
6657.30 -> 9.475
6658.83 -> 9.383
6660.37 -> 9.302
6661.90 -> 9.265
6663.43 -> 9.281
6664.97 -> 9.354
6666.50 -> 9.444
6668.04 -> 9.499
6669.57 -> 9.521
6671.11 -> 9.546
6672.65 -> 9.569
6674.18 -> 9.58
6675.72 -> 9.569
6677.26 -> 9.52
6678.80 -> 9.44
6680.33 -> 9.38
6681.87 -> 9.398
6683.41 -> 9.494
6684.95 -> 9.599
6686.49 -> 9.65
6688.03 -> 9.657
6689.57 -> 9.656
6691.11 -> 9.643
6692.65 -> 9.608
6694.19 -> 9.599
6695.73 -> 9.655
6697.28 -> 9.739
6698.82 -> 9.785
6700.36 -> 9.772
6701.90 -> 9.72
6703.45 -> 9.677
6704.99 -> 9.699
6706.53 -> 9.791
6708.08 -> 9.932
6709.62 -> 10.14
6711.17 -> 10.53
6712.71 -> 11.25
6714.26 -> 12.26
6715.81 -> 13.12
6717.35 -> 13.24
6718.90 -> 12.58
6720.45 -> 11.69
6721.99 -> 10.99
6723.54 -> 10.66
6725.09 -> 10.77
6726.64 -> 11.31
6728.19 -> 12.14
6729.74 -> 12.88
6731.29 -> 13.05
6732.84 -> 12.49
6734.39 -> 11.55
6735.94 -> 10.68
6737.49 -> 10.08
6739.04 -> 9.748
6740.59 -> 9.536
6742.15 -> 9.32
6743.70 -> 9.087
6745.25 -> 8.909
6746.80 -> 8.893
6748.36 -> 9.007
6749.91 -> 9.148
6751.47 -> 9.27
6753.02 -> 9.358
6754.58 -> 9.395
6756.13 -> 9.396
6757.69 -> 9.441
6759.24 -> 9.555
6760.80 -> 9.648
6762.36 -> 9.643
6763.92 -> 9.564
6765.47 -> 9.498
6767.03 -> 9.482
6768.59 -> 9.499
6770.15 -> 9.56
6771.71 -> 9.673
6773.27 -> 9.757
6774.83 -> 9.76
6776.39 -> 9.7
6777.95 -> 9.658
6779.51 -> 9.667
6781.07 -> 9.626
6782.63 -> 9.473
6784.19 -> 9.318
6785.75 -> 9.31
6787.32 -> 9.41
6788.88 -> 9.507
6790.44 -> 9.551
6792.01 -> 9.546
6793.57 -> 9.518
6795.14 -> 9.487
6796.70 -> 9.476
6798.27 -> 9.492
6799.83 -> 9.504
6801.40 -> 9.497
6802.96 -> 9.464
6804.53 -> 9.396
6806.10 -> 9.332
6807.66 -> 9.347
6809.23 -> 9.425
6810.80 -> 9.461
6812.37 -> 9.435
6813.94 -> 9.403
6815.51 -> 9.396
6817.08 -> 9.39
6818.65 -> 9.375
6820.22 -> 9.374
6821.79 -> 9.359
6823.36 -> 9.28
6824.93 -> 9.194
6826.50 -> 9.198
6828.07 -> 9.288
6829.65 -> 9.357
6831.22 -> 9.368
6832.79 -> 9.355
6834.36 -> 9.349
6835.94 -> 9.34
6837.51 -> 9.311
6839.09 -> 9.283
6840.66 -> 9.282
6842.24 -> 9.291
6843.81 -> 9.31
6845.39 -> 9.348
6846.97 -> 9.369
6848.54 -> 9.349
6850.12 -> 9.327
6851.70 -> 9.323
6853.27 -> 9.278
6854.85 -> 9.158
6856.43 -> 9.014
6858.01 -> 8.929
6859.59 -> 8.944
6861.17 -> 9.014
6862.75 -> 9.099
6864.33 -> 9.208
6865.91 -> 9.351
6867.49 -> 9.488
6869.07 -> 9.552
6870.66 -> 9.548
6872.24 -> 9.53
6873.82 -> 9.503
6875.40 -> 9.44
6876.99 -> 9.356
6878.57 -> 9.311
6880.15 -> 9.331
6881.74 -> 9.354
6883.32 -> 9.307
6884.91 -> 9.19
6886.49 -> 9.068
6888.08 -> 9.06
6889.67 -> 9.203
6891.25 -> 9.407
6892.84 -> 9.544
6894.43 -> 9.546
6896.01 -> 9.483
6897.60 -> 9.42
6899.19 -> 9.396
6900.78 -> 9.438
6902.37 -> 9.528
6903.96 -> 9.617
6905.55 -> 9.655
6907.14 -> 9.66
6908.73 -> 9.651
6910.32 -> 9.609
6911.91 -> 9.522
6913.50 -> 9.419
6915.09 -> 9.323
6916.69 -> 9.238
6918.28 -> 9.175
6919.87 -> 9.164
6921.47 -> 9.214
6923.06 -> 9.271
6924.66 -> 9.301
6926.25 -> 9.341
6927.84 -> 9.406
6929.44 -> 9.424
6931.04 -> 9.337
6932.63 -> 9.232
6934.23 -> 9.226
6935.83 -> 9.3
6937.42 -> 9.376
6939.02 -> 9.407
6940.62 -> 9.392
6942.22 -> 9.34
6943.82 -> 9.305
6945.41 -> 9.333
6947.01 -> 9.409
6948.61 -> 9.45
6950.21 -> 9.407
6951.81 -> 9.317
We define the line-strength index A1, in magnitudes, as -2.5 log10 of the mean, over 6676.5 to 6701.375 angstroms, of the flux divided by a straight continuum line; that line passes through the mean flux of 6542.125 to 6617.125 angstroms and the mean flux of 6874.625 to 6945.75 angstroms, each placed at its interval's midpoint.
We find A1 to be 0.31 mag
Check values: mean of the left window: 14.4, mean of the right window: 9.37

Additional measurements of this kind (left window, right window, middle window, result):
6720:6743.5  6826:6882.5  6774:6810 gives 0.08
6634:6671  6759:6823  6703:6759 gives -0.11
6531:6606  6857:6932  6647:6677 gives 0.35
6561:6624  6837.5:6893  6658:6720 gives 0.23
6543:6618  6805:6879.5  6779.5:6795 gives 0.10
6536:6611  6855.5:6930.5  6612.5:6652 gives 0.35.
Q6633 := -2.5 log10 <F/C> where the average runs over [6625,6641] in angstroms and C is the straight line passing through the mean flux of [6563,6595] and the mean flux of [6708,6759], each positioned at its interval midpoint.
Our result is 0.45 mag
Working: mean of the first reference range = 16.9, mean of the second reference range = 10.7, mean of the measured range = 9.69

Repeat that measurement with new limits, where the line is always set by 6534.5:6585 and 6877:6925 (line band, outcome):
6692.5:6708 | 0.336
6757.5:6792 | 0.229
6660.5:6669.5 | 0.428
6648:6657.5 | 0.431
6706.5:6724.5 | 0.137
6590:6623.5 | 0.444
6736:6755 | 0.303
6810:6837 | 0.164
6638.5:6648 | 0.405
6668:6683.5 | 0.398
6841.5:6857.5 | 0.122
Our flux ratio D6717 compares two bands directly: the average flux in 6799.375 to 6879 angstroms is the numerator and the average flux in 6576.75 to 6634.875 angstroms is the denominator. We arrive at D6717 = 0.76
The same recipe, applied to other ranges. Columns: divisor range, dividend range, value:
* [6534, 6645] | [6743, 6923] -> 0.72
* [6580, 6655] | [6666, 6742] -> 0.91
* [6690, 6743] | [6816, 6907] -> 0.87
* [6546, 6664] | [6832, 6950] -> 0.74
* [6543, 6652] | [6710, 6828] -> 0.77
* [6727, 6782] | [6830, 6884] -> 0.94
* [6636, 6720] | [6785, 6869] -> 0.94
